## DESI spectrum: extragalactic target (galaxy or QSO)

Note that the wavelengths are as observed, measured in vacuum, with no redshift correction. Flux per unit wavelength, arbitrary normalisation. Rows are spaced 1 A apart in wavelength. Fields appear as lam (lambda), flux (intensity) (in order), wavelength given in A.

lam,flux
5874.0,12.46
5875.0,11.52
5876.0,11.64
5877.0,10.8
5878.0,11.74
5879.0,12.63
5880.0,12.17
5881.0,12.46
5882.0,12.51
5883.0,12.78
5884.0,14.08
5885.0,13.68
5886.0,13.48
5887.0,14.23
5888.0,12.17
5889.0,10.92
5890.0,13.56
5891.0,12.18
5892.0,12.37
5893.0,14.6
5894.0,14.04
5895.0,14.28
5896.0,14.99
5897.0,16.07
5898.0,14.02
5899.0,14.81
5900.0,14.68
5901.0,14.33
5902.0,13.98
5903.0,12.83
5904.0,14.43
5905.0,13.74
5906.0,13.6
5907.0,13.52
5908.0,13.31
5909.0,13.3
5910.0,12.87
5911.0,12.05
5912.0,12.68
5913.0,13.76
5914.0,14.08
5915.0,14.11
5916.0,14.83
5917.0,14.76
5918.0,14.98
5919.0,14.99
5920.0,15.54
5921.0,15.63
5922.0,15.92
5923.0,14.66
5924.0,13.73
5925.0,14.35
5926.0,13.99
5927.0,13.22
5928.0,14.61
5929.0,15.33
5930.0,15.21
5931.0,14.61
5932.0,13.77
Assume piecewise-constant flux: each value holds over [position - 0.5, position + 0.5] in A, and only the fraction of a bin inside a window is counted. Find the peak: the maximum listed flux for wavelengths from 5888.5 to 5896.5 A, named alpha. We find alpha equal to 14.99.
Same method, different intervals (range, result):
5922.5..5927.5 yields 14.66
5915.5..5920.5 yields 15.54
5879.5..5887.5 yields 14.23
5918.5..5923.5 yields 15.92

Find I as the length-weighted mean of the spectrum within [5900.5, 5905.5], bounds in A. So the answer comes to 13.9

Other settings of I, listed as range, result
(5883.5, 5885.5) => 13.9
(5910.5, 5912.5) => 12.4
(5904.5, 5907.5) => 13.6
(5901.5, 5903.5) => 13.4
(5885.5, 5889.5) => 12.7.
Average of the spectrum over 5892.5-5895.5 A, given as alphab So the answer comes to 14.3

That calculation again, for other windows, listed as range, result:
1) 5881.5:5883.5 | 12.6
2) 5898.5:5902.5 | 14.4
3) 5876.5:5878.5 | 11.3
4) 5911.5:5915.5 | 13.7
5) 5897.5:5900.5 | 14.5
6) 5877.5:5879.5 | 12.2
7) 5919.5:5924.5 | 15.1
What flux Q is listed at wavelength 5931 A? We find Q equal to 14.61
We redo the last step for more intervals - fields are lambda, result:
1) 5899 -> 14.81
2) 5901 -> 14.33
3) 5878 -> 11.74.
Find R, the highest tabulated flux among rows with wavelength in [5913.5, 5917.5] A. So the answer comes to 14.83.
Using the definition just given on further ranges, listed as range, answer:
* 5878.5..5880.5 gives 12.63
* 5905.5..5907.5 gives 13.6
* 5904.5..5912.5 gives 13.74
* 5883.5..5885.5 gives 14.08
